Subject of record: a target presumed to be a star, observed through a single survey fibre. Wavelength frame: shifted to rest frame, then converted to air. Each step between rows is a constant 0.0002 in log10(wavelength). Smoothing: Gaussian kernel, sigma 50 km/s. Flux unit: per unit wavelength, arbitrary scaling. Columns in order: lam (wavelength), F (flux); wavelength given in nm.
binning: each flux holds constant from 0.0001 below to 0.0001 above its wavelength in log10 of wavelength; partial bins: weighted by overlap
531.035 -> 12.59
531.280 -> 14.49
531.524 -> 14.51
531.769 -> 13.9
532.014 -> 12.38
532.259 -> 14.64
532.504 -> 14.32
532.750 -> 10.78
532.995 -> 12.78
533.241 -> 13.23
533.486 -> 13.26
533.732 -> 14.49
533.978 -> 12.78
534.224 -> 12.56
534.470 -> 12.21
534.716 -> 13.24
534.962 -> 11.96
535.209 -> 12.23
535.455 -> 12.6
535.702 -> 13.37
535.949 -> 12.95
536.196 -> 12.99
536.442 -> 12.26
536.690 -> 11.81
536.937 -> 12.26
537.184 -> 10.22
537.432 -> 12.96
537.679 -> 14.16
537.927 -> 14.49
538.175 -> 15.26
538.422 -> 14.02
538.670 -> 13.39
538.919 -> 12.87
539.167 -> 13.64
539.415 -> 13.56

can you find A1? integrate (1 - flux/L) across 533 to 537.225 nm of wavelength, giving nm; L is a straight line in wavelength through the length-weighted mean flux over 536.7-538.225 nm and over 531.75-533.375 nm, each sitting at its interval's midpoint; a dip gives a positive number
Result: 0.13 nm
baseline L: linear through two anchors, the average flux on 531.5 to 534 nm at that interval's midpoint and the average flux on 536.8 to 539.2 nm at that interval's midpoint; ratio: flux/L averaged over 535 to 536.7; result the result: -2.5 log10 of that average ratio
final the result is 0.06 mag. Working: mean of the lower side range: 13.3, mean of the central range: 12.6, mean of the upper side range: 13.3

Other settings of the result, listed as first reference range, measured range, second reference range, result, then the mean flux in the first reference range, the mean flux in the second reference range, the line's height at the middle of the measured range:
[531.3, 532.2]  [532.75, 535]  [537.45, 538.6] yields 0.088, 13.8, 14.3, 14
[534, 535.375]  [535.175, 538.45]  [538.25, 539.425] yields 0.006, 12.5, 13.6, 13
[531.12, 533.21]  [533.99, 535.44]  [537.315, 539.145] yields 0.095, 13.4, 13.9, 13.6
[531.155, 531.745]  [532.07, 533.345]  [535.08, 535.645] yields 0.056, 14.4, 12.5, 13.8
